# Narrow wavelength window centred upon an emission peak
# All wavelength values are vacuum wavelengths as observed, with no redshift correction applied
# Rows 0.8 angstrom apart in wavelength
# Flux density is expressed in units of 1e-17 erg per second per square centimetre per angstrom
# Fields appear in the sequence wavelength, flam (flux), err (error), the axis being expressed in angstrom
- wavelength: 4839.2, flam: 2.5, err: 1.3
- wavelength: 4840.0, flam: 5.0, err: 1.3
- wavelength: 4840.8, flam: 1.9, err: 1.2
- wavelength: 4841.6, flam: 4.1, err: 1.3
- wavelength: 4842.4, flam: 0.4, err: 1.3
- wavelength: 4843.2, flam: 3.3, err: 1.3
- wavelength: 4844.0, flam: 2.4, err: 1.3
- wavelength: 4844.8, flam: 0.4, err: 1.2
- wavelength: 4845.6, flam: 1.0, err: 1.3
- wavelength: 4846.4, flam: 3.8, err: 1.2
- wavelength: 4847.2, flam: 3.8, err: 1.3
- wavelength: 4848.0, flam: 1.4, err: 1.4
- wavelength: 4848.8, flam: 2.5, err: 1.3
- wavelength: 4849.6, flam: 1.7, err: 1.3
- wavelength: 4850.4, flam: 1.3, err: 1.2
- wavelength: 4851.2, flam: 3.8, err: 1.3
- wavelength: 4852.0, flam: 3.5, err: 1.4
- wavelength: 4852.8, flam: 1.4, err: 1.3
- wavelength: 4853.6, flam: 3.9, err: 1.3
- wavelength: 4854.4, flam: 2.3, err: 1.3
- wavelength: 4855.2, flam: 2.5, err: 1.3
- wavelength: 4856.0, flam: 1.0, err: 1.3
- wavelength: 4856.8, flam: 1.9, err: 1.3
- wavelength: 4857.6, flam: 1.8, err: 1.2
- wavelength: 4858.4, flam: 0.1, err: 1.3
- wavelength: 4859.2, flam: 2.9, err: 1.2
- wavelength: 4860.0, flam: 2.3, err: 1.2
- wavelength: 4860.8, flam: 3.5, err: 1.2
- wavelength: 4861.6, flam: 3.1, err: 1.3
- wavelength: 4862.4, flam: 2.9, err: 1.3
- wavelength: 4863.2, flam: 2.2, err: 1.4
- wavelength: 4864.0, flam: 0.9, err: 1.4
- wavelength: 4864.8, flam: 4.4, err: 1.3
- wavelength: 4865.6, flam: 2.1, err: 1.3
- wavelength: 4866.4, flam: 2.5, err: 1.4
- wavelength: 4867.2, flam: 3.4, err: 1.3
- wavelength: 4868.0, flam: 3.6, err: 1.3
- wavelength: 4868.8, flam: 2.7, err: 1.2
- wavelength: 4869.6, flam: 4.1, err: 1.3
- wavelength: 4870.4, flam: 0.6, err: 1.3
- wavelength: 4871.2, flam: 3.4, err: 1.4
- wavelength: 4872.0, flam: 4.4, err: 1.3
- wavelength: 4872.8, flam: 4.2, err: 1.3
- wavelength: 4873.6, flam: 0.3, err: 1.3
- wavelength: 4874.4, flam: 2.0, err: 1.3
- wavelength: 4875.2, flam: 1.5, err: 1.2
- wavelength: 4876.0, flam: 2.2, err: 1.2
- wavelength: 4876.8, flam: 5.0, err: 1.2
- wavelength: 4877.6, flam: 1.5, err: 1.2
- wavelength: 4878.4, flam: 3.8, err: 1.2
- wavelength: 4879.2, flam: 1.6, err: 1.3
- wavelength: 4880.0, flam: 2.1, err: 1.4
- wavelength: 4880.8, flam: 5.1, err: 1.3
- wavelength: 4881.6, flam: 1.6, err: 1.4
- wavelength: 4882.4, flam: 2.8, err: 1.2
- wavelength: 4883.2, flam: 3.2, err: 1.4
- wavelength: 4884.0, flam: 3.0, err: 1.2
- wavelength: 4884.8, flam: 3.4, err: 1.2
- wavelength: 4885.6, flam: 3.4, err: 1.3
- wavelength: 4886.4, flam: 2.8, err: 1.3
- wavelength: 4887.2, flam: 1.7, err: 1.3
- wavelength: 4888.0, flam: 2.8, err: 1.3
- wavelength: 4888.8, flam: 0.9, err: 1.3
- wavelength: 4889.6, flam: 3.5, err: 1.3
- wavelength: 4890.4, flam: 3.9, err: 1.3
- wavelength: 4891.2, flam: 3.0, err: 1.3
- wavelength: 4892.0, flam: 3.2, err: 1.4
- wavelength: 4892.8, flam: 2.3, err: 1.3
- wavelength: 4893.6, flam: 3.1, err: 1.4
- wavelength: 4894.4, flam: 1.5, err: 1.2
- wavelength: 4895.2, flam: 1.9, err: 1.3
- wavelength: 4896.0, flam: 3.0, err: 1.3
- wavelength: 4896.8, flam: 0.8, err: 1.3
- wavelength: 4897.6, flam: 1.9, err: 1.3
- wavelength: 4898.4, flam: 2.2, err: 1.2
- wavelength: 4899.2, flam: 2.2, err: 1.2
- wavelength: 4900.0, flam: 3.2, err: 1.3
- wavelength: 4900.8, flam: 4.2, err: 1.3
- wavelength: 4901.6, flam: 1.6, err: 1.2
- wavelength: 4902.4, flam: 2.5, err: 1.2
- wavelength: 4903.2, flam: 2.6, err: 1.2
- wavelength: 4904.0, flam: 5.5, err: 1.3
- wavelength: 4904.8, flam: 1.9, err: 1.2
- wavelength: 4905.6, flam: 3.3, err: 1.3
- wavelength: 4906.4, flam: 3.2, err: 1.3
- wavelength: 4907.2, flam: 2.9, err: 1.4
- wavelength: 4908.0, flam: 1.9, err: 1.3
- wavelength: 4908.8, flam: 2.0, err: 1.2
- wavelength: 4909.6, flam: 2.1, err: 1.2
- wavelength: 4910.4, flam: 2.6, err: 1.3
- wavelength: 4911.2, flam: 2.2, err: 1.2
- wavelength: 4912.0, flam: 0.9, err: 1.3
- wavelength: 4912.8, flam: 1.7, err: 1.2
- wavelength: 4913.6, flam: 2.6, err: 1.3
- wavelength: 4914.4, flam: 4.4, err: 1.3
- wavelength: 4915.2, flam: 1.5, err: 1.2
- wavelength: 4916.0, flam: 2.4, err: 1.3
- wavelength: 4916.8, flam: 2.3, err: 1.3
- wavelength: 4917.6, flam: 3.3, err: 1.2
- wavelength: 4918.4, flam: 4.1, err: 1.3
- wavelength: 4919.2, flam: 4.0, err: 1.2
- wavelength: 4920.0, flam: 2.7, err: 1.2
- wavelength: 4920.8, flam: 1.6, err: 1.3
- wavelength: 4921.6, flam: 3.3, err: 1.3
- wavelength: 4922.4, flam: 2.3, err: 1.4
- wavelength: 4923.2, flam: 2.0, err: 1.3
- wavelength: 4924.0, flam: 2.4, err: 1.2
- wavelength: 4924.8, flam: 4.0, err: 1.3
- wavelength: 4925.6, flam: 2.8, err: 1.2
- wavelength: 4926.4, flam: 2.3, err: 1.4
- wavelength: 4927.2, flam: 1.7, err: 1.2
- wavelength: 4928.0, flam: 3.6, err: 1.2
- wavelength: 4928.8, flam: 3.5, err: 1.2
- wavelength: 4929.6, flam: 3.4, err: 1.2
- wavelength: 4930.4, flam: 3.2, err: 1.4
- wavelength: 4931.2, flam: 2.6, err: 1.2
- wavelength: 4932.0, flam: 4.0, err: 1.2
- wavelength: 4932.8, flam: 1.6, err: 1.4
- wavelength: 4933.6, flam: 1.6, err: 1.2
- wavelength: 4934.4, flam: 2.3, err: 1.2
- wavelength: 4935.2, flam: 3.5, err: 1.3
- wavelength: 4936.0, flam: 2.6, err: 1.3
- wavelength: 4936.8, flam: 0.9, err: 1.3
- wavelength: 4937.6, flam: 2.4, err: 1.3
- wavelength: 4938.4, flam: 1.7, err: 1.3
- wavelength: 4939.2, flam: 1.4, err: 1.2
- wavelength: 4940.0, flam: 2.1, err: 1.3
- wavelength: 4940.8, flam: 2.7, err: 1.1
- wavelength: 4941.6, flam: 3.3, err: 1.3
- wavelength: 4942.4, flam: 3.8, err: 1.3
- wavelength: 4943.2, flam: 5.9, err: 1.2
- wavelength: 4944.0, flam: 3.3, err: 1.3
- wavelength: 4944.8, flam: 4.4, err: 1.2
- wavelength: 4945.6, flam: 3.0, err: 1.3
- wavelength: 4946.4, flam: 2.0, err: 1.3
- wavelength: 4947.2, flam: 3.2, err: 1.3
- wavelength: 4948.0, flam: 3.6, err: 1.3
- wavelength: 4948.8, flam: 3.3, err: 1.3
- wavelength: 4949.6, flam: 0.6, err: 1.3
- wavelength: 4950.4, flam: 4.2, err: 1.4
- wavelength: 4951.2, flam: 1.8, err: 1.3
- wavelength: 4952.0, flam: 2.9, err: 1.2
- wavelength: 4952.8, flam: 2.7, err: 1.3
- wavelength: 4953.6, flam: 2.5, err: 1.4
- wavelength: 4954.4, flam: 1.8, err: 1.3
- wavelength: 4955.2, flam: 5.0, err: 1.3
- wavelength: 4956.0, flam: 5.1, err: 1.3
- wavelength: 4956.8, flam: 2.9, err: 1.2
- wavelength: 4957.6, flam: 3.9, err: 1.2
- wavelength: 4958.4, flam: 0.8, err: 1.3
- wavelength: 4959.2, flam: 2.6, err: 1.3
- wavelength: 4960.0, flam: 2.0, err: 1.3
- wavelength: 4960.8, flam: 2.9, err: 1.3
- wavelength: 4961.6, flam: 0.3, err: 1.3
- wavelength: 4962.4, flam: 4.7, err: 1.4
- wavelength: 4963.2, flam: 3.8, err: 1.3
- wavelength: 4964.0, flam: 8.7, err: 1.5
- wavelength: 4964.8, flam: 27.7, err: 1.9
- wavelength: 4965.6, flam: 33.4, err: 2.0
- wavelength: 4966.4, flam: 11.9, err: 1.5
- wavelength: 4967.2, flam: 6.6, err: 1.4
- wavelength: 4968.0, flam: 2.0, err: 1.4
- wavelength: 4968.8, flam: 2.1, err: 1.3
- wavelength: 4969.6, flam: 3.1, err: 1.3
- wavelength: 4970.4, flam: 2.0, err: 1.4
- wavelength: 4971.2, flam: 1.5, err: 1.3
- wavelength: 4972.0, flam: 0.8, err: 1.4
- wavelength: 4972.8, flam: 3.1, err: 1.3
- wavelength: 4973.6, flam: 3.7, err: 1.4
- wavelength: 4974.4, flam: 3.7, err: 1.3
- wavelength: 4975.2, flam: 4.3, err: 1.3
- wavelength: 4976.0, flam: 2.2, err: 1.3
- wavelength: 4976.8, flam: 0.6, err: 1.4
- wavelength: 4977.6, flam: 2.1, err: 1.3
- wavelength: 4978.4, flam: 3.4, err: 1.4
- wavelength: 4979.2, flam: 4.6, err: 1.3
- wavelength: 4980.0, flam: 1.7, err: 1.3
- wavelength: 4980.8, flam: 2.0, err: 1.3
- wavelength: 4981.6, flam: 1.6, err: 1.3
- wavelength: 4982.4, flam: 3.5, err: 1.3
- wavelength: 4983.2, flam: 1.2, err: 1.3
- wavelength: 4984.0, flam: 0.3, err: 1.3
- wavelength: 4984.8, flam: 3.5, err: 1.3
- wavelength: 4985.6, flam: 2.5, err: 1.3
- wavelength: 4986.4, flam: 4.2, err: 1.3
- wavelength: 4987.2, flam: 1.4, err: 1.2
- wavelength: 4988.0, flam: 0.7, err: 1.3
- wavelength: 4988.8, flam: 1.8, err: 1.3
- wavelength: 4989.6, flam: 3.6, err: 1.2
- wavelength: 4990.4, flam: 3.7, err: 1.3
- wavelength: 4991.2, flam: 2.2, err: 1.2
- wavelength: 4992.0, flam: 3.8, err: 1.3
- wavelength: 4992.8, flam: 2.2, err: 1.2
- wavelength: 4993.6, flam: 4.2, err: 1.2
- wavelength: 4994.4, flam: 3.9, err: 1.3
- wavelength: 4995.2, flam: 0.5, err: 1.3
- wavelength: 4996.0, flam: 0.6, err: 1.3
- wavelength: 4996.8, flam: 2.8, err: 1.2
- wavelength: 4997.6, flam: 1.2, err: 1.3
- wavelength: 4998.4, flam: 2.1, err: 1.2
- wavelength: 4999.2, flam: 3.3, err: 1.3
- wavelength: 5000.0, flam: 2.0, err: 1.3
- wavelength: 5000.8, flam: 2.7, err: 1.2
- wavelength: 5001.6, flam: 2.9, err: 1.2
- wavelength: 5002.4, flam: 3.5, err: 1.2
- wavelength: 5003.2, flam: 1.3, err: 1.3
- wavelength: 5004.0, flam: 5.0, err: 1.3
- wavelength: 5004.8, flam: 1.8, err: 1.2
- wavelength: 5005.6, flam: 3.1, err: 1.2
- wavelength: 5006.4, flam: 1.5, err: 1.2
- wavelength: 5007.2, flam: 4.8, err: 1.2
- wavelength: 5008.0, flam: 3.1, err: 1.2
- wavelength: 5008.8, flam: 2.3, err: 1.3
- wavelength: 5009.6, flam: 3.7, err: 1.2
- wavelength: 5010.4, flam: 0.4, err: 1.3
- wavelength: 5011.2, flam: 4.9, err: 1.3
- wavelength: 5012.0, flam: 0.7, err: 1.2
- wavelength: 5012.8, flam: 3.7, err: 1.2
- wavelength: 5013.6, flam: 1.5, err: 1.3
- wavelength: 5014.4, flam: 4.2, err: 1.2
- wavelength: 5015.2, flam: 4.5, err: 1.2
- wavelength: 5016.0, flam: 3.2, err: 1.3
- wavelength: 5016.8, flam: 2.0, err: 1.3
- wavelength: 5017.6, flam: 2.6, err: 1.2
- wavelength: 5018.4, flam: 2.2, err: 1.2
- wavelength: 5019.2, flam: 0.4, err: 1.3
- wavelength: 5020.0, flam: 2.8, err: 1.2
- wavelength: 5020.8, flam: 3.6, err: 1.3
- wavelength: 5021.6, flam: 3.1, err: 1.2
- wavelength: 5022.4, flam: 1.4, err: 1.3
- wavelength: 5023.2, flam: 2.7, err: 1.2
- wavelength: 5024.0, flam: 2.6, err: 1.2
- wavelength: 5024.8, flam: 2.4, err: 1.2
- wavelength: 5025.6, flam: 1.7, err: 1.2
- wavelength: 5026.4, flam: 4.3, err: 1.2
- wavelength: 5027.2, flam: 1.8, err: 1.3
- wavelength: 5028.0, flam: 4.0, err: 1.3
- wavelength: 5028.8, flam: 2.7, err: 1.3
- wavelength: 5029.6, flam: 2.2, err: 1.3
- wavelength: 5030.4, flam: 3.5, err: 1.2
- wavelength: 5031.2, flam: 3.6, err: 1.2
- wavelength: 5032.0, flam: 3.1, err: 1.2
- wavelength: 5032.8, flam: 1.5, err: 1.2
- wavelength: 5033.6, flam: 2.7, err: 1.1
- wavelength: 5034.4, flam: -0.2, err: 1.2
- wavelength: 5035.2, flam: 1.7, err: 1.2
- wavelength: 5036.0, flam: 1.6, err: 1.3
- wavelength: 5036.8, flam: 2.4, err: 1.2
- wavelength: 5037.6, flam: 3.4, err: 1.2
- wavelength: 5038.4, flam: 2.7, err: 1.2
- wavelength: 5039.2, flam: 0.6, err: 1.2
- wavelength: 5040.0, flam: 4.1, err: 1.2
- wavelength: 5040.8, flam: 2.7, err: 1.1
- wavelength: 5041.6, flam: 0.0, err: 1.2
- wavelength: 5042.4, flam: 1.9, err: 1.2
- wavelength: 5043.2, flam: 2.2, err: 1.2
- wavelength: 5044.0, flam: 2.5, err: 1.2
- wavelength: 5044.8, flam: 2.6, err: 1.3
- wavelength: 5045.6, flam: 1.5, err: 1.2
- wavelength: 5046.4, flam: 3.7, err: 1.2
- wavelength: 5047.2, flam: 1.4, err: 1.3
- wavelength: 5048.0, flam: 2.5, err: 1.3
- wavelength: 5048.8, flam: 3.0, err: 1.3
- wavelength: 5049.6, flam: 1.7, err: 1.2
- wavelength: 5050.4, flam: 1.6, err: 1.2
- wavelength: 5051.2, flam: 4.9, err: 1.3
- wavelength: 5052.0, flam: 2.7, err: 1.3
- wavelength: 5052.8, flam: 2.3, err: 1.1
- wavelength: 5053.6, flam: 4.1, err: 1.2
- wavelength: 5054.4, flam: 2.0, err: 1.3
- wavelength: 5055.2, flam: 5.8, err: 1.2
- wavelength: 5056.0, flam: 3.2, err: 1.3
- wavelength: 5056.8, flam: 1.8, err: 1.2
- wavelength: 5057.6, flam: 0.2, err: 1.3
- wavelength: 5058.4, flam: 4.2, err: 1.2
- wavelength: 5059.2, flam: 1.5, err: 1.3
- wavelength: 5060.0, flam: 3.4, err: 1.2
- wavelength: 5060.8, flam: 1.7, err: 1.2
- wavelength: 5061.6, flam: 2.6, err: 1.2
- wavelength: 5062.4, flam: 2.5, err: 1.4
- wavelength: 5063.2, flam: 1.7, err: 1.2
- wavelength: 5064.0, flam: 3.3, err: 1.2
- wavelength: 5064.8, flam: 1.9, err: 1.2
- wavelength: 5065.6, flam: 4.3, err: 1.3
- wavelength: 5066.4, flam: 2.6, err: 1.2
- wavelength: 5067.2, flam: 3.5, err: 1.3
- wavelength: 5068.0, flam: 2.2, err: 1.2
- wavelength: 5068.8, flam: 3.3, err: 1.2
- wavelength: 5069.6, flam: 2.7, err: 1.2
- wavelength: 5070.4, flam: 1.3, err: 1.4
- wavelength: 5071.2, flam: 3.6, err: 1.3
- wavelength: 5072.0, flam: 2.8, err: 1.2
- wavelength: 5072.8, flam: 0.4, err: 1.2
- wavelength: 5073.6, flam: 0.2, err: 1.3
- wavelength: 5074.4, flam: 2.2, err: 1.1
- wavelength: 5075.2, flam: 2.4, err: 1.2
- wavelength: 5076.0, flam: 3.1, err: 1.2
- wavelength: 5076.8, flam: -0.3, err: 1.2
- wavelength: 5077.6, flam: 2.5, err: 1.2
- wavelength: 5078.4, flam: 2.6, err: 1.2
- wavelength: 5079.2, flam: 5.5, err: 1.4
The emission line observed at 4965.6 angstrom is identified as H-beta 4861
